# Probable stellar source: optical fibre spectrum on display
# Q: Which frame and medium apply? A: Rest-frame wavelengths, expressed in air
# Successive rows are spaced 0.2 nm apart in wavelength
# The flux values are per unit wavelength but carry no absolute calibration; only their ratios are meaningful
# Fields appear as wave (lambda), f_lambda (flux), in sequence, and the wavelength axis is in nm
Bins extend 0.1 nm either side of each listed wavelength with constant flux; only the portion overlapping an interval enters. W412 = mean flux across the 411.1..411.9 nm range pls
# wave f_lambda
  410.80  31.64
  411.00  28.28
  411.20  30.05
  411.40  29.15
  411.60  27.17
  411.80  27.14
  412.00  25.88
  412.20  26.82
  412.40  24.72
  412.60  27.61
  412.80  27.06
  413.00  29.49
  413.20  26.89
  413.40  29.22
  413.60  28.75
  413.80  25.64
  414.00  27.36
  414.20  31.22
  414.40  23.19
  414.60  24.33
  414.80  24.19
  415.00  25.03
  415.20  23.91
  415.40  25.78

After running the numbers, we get 28.4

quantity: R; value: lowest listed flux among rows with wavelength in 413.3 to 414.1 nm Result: 25.64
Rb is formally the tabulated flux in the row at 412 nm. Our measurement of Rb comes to 25.88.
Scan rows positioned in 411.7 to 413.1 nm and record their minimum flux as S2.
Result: 24.72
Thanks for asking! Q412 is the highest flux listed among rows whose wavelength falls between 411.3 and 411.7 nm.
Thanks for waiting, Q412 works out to 29.15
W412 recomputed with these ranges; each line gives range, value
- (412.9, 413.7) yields 28.6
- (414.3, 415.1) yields 24.2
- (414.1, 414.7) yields 26.2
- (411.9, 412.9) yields 26.4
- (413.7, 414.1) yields 26.5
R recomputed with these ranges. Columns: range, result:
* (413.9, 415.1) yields 23.19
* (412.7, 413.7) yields 26.89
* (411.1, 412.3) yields 25.88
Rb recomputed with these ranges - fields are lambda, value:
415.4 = 25.78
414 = 27.36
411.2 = 30.05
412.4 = 24.72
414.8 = 24.19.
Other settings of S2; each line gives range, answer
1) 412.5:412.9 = 27.06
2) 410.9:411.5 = 28.28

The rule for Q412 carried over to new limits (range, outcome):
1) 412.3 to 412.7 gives 27.61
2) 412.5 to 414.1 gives 29.49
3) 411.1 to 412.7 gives 30.05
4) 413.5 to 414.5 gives 31.22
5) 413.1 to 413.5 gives 29.22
